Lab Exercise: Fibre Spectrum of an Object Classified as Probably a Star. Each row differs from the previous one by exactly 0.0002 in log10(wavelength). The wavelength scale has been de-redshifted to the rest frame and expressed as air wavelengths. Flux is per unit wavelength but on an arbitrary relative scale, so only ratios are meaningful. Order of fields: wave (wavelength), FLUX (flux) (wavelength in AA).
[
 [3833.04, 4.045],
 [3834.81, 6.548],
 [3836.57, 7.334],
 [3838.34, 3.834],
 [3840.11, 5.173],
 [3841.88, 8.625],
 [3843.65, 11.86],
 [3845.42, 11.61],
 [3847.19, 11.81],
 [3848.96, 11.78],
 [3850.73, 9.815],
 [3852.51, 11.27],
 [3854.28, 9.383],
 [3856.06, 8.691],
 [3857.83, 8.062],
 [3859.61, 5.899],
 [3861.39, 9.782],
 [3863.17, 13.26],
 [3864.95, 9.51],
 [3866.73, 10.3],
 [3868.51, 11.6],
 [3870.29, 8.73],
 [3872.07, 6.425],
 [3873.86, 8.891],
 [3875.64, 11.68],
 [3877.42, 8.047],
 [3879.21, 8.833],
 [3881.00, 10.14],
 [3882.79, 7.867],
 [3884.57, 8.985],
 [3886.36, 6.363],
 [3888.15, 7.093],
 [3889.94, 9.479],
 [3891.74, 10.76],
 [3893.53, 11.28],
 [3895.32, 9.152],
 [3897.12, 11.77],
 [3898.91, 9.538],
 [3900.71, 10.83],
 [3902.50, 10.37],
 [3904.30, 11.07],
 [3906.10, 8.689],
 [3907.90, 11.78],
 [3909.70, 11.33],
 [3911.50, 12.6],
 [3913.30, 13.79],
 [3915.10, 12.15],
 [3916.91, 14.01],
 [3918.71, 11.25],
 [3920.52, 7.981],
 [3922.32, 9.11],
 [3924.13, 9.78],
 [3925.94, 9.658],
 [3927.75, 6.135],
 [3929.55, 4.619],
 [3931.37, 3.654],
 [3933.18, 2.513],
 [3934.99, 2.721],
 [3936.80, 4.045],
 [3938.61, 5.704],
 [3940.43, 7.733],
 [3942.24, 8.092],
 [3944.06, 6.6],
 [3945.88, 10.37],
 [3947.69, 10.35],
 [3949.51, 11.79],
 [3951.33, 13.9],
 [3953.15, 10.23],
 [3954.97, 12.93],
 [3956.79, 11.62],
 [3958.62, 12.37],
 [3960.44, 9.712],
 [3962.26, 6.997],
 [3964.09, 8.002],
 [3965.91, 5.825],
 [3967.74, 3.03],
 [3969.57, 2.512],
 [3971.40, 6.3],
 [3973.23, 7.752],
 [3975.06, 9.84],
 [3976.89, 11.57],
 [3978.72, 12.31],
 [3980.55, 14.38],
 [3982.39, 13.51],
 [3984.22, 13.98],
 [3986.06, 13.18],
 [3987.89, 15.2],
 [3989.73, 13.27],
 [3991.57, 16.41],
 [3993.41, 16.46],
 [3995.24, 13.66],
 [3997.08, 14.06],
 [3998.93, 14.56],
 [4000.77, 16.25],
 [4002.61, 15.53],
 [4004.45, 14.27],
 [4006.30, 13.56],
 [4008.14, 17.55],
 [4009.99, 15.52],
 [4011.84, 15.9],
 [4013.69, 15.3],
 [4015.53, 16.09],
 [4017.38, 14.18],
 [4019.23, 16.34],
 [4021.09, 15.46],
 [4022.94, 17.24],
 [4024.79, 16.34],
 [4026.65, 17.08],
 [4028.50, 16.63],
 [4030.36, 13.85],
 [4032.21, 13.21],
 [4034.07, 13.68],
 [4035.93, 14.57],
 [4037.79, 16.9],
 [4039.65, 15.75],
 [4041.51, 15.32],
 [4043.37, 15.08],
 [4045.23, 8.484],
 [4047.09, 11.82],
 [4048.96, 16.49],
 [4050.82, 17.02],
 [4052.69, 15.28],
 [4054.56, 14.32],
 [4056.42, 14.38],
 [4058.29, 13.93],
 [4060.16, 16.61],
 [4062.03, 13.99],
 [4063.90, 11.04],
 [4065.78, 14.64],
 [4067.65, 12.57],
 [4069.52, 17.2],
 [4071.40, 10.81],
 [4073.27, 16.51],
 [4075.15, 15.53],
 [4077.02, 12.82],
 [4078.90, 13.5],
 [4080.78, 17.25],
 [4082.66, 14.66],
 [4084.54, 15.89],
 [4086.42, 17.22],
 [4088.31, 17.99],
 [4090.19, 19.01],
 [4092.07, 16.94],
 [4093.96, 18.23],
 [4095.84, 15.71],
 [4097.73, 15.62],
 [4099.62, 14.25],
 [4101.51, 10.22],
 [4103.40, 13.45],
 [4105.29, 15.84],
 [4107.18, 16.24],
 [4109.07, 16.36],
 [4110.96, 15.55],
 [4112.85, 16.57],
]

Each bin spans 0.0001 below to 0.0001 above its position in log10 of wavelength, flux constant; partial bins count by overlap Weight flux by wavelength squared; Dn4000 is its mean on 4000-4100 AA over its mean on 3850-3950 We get 1.8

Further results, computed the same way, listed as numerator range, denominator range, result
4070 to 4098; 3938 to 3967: 1.78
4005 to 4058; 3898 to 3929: 1.52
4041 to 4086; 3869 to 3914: 1.60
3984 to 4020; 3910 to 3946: 1.93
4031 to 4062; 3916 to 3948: 2.08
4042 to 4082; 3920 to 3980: 1.86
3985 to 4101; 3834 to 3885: 1.81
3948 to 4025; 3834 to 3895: 1.48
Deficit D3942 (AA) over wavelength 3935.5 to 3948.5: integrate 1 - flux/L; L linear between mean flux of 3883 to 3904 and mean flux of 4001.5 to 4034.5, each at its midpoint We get 4.9 AA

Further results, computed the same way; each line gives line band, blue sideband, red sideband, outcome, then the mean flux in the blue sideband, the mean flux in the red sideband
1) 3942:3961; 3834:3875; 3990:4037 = 3.09 AA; 9.16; 15.3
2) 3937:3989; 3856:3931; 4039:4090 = 8.74 AA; 9.67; 14.7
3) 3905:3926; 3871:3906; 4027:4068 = -1.73 AA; 9.38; 14.4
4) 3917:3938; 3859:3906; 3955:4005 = 7.36 AA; 9.53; 11.6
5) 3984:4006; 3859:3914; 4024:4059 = -2.39 AA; 9.88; 14.7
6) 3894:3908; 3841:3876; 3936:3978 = -1.49 AA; 9.92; 8.61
